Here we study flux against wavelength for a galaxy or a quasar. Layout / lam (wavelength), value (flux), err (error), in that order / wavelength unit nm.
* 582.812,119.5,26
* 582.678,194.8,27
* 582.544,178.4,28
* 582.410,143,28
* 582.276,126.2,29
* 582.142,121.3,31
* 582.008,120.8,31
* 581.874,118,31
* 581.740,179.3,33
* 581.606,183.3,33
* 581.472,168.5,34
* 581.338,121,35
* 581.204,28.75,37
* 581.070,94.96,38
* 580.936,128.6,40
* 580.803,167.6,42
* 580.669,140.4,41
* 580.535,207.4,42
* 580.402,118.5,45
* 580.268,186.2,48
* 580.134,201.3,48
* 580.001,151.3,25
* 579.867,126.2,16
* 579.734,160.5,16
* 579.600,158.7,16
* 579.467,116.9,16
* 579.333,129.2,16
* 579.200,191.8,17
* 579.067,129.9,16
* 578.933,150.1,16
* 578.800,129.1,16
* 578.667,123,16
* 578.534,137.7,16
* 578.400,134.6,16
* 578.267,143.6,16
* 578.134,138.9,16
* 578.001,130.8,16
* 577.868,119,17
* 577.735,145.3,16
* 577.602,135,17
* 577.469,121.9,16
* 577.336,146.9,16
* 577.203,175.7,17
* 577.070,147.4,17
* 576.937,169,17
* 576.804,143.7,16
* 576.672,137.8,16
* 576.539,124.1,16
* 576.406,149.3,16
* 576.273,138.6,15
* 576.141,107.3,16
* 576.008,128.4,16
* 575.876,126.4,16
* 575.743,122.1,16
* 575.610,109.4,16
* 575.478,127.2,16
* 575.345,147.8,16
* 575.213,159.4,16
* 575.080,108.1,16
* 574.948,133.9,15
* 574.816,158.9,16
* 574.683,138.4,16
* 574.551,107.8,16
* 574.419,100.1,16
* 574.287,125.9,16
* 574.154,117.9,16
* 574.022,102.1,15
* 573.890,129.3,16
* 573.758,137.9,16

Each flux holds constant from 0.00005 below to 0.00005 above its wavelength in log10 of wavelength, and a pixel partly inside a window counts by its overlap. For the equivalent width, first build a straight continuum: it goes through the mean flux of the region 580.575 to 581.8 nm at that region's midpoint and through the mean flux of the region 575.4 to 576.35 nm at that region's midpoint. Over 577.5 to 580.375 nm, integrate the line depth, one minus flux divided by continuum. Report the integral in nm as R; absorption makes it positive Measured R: -0.29 nm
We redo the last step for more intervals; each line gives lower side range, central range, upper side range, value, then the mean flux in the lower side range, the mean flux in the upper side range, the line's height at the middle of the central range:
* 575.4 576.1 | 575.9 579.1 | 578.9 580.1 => -0.093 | 122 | 147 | 134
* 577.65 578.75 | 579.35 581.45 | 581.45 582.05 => 0.076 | 134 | 154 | 147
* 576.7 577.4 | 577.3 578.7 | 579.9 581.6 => 0.168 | 156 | 144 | 153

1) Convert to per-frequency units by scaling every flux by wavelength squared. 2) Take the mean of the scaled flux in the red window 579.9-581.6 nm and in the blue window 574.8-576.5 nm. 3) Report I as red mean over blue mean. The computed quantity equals 1.12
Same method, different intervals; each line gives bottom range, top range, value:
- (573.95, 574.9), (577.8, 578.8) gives 1.10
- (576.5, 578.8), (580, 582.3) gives 1.03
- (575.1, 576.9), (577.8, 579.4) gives 1.05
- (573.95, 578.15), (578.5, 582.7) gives 1.11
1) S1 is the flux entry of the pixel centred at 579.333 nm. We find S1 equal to 129.2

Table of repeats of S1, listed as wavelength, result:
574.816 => 158.9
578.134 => 138.9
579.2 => 191.8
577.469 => 121.9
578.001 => 130.8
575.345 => 147.8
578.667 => 123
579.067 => 129.9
